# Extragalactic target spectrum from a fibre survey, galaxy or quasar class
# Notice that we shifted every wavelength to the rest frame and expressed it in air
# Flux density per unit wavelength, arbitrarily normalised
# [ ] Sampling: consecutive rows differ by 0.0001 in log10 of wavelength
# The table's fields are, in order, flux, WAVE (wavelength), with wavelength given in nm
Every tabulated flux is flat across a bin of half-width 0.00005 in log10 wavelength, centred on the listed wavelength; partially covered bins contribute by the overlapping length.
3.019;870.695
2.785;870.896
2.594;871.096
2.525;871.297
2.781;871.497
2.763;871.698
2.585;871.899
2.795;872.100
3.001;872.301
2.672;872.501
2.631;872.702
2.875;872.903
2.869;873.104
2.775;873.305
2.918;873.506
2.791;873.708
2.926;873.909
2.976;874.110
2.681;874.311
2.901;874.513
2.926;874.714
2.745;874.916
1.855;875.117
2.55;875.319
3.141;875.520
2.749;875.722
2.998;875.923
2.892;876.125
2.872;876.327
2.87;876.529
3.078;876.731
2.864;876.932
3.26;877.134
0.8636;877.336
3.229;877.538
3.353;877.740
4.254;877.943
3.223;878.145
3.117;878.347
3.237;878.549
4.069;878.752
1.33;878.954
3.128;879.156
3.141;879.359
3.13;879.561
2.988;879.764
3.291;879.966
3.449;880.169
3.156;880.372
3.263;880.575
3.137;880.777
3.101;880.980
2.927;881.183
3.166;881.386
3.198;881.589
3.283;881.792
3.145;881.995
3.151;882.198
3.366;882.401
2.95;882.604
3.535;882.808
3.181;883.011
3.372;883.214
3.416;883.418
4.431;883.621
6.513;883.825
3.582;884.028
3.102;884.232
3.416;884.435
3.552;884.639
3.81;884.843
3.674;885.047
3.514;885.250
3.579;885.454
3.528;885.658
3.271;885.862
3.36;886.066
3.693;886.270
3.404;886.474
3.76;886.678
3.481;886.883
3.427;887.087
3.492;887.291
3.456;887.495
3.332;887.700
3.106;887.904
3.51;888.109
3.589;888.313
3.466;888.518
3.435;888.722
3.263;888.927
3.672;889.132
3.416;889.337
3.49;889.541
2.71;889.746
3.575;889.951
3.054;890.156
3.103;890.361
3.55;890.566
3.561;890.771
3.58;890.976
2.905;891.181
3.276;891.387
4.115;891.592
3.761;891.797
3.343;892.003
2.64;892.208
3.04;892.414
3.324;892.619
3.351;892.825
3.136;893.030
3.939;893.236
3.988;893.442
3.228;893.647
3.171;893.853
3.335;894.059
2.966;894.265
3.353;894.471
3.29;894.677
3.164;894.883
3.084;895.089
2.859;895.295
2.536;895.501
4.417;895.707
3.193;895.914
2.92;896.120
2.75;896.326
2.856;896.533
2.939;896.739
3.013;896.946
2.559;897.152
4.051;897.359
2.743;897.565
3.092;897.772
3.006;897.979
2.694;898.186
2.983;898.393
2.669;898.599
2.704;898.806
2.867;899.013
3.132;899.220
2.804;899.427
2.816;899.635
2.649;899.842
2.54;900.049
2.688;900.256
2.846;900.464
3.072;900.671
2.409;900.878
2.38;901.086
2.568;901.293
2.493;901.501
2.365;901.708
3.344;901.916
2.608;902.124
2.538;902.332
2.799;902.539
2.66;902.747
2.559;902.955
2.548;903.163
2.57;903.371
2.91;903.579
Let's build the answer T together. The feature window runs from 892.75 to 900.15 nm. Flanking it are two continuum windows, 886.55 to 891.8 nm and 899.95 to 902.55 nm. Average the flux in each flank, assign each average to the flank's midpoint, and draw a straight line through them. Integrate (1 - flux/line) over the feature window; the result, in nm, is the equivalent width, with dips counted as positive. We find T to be -0.274 nm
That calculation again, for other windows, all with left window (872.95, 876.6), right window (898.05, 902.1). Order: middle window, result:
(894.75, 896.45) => -0.227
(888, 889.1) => -0.277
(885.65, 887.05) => -0.364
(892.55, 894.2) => -0.402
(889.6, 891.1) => -0.294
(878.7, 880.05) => -0.087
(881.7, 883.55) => -0.335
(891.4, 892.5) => -0.246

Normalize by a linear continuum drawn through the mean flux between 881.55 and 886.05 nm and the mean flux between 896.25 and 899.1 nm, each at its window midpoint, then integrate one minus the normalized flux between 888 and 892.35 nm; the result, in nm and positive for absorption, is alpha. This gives -0.14 nm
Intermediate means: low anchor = 3.57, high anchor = 2.93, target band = 3.38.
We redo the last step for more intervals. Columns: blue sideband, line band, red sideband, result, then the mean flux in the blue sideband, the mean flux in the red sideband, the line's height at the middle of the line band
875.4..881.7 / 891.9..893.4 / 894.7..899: -0.13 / 3.05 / 3.01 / 3.02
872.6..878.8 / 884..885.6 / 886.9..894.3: -0.17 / 2.91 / 3.37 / 3.19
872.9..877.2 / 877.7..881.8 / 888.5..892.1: -0.24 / 2.84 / 3.4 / 3.01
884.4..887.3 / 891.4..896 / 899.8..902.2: -0.36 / 3.53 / 2.66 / 3.08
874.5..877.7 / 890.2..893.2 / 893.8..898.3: -0.33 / 2.74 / 3.09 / 3.01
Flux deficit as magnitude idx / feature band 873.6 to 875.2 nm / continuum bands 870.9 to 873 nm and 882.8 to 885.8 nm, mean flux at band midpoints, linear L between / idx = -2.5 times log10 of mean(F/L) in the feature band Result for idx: 0.07 mag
